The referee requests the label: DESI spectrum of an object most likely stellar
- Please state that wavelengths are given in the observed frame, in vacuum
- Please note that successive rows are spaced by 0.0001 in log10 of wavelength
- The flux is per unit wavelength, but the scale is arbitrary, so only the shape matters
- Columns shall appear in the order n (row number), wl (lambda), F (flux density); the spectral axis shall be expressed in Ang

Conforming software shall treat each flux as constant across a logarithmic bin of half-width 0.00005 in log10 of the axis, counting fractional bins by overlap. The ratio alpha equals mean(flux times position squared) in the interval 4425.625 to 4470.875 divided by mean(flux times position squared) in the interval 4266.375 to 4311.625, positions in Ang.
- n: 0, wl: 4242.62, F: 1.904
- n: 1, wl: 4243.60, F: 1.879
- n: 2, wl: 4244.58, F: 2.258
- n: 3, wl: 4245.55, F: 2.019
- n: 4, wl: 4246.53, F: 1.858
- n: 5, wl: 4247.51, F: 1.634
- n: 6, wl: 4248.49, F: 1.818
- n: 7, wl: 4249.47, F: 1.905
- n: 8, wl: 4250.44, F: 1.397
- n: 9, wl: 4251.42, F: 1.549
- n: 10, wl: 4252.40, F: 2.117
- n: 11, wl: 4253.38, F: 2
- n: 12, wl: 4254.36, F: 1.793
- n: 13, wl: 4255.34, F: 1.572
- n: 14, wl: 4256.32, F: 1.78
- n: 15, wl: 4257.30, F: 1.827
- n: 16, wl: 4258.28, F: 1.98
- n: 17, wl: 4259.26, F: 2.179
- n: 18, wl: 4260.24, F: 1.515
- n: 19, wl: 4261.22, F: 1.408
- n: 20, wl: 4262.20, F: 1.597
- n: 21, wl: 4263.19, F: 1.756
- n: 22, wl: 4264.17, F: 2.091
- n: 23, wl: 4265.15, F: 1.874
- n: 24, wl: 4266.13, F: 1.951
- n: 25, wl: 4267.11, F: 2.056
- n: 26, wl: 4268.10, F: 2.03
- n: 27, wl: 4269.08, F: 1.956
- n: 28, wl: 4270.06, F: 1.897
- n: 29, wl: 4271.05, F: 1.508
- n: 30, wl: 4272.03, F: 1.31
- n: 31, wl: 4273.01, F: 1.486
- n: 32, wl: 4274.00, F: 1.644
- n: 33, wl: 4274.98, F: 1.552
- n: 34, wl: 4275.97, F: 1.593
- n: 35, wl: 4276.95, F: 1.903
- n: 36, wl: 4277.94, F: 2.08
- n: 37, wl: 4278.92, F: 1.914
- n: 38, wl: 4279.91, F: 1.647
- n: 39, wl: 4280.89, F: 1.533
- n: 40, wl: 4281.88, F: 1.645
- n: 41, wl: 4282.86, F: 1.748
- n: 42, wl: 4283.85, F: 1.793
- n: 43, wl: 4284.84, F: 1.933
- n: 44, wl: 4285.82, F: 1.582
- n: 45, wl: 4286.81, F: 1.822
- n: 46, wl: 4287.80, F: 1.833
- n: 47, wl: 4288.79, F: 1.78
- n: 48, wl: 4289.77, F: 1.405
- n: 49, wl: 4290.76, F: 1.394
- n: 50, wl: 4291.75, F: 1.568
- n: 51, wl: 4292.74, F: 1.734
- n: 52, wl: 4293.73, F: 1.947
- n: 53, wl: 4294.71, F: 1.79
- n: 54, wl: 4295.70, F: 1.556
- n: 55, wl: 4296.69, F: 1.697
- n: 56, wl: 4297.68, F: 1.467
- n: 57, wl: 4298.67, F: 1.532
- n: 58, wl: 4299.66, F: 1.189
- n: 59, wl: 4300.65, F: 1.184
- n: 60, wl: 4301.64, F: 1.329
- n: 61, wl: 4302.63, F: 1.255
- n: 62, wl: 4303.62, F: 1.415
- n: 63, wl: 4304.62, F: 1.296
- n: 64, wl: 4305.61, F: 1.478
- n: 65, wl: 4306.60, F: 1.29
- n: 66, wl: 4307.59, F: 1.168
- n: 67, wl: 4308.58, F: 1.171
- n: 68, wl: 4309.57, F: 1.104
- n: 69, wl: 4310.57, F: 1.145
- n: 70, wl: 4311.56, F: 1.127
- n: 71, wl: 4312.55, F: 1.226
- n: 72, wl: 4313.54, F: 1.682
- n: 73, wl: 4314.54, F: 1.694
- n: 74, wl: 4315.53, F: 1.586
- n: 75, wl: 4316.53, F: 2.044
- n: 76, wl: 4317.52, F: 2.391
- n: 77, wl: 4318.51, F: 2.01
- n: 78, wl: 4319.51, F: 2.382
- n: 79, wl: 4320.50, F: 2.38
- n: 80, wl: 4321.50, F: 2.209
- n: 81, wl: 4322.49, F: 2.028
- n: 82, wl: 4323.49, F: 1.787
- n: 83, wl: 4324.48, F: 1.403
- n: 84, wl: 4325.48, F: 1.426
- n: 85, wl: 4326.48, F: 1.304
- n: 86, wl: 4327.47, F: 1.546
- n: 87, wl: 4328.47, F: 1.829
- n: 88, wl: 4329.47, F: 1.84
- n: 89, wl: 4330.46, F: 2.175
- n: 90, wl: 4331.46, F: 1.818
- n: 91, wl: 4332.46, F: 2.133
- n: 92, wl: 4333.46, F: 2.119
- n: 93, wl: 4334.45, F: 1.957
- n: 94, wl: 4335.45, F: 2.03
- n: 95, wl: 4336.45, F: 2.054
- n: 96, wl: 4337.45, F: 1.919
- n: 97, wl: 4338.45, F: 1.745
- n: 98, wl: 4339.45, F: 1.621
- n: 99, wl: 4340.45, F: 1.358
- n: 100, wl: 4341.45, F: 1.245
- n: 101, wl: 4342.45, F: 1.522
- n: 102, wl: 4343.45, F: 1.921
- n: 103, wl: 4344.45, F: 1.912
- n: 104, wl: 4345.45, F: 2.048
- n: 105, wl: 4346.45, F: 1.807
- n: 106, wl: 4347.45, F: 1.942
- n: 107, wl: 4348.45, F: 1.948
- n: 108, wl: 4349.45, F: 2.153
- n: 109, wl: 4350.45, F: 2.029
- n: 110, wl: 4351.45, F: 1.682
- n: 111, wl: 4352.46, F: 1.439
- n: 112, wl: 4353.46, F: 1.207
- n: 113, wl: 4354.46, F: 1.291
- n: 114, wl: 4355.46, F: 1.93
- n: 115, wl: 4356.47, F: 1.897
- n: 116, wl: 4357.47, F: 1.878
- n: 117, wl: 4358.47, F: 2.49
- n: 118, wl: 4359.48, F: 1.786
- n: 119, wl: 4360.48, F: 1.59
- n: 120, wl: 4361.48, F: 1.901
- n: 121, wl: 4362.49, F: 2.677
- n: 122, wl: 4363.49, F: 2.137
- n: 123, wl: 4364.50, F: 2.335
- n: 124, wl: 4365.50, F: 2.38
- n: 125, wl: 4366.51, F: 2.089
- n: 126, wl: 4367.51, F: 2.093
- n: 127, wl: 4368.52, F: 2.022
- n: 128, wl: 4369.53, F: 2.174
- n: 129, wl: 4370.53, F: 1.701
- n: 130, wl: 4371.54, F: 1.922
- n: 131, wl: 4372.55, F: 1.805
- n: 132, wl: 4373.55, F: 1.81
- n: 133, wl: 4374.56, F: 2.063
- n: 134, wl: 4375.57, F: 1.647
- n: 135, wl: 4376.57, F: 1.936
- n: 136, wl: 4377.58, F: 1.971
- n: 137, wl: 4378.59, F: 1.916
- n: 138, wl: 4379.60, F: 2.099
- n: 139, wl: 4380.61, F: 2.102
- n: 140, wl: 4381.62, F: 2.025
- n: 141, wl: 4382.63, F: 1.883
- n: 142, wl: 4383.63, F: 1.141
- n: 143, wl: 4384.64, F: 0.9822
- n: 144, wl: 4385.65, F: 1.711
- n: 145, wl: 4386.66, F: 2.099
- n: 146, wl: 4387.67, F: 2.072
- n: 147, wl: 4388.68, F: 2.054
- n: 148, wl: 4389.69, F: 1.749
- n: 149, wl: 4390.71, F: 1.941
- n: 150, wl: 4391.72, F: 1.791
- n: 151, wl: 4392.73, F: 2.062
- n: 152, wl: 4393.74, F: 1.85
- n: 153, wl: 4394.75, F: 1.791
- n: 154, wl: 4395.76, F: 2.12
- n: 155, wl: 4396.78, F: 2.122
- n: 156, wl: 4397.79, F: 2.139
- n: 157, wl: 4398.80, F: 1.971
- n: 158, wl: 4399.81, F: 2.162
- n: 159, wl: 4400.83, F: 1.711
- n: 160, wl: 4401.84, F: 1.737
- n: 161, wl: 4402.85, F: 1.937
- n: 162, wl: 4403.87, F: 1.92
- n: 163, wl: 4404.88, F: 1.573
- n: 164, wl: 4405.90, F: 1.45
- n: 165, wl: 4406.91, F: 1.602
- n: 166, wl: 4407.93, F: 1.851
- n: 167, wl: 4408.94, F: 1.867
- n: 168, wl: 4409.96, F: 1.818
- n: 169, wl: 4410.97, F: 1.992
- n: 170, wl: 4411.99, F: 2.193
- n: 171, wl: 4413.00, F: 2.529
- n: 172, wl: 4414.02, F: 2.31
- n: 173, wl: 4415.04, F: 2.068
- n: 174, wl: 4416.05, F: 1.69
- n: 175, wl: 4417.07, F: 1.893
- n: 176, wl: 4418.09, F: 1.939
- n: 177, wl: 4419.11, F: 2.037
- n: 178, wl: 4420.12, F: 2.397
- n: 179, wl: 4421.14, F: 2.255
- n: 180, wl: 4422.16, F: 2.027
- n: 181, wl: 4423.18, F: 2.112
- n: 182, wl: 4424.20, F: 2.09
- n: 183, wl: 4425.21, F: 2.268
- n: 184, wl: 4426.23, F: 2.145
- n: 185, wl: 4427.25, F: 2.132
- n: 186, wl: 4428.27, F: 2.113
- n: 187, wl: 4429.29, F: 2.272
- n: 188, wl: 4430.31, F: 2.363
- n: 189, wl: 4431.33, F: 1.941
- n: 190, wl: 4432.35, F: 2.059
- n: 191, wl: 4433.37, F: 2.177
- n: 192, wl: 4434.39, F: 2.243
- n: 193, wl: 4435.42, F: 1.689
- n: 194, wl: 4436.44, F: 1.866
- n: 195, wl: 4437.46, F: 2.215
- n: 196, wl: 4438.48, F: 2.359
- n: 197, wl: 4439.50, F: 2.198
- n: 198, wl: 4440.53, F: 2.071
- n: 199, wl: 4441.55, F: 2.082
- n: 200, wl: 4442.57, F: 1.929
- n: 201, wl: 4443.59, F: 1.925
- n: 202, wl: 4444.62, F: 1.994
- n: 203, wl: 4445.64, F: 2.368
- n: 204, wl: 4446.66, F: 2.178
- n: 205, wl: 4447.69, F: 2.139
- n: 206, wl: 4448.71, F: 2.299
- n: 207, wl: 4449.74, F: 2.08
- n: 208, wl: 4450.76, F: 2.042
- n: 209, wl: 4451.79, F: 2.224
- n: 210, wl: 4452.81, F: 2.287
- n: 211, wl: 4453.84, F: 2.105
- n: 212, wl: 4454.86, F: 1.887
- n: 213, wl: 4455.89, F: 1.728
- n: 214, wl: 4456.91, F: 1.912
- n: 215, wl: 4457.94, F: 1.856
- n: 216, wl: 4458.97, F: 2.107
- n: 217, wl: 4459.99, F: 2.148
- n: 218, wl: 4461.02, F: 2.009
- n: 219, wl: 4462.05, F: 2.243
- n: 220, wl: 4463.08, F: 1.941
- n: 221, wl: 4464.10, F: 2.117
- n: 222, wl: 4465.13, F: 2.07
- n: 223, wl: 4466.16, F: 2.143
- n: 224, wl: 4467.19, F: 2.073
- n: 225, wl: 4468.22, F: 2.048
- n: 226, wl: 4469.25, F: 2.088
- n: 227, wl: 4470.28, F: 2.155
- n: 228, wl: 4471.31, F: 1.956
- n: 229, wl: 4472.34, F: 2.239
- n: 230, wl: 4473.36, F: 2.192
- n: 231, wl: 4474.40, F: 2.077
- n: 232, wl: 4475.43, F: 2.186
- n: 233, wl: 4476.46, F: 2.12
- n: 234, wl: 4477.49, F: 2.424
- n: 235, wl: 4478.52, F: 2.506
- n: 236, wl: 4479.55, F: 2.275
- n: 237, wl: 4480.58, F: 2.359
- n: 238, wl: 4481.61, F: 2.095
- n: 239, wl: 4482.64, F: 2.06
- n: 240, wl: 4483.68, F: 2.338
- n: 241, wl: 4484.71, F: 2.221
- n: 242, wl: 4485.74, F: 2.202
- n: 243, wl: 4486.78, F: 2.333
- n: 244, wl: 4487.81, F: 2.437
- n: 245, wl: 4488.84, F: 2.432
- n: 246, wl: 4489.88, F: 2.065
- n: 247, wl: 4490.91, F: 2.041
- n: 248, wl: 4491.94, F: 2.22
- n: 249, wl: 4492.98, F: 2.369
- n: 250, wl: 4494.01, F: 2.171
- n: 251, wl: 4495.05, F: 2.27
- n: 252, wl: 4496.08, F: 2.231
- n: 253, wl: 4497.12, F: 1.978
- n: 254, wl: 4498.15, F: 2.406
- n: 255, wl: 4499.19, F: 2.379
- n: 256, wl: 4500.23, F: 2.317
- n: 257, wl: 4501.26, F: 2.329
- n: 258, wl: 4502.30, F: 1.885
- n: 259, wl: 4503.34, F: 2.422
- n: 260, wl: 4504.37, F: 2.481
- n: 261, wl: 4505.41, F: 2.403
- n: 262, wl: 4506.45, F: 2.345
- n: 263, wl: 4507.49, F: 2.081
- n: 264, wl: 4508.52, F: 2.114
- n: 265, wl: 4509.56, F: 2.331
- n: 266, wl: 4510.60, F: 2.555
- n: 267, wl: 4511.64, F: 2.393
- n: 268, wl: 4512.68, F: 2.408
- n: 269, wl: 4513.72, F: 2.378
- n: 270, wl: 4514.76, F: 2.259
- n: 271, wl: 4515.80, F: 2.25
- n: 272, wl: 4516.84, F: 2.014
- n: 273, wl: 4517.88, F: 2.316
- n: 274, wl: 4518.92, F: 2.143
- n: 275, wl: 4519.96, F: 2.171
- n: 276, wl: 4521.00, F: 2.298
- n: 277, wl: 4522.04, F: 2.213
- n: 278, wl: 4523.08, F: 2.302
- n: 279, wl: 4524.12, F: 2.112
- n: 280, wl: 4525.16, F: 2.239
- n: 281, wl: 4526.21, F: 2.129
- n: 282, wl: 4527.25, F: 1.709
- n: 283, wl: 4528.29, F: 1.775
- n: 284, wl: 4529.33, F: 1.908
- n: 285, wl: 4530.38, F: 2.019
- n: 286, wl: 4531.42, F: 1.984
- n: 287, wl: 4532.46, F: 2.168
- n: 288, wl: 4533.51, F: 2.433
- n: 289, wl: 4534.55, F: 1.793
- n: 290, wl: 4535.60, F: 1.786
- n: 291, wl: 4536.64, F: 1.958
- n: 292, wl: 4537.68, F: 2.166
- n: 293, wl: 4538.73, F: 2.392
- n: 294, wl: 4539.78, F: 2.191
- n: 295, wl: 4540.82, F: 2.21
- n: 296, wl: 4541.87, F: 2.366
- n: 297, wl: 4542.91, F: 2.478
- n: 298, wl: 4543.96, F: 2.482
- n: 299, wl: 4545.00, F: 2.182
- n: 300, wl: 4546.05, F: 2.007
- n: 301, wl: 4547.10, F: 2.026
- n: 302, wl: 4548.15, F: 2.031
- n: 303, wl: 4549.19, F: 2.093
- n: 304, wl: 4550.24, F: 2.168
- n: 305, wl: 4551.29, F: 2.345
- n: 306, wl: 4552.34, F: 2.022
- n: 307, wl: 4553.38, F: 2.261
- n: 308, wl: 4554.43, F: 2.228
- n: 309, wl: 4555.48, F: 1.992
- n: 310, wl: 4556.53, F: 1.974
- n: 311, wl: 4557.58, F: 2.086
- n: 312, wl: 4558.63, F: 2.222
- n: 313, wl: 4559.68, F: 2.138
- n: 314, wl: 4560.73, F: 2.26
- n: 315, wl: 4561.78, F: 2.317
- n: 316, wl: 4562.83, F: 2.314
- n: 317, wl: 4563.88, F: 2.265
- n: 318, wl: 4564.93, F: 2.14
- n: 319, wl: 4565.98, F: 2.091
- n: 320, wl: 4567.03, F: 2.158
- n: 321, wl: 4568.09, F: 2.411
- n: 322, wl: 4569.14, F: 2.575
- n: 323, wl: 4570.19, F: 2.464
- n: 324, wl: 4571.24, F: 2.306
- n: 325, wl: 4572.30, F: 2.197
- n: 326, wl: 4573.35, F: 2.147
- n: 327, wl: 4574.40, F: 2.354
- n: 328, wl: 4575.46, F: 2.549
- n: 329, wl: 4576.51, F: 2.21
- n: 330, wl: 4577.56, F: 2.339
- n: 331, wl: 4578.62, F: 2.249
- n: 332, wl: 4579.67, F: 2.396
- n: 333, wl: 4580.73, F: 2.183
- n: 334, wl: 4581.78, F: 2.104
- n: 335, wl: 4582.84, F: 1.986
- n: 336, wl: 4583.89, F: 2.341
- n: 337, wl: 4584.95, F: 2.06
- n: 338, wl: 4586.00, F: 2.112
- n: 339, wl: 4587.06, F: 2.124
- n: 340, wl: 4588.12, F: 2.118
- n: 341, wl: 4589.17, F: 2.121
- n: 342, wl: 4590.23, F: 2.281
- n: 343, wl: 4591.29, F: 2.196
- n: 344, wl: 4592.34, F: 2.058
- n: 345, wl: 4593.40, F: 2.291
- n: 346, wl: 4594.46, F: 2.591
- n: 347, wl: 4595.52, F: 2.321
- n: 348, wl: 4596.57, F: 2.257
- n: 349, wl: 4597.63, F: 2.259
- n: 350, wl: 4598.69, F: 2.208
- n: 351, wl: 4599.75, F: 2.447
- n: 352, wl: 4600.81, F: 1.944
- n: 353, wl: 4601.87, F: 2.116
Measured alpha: 1.4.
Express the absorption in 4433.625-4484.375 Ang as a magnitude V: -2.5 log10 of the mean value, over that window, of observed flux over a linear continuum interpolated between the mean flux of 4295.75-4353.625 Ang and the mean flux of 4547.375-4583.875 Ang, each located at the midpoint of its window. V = -0.07 mag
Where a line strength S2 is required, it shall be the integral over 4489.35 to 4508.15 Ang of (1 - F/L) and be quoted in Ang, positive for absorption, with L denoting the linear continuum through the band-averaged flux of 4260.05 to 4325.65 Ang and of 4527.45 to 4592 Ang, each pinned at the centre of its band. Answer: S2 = -1.6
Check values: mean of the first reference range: 1.66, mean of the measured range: 2.24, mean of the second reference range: 2.18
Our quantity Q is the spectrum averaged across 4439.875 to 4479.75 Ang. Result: 2.11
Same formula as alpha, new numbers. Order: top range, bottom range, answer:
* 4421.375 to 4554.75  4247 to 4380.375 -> 1.33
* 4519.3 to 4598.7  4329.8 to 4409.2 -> 1.27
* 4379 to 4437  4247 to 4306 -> 1.24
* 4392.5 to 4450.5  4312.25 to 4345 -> 1.16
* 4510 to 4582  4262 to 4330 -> 1.48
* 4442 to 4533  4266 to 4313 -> 1.51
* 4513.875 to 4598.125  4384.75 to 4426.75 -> 1.19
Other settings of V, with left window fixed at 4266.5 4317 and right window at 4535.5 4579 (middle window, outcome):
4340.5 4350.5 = -0.068 mag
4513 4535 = 0.007 mag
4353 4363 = -0.076 mag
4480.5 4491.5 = -0.091 mag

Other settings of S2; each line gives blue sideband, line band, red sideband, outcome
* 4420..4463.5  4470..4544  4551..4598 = -1.65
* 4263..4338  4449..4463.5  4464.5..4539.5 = 0.26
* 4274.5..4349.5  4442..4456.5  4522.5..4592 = -0.88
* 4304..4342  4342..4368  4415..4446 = -1.53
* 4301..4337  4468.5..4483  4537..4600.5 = -1.19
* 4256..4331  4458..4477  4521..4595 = -0.85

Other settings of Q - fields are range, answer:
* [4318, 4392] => 1.88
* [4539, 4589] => 2.22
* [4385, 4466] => 2.03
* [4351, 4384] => 1.91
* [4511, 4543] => 2.16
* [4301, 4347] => 1.69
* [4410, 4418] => 2.07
